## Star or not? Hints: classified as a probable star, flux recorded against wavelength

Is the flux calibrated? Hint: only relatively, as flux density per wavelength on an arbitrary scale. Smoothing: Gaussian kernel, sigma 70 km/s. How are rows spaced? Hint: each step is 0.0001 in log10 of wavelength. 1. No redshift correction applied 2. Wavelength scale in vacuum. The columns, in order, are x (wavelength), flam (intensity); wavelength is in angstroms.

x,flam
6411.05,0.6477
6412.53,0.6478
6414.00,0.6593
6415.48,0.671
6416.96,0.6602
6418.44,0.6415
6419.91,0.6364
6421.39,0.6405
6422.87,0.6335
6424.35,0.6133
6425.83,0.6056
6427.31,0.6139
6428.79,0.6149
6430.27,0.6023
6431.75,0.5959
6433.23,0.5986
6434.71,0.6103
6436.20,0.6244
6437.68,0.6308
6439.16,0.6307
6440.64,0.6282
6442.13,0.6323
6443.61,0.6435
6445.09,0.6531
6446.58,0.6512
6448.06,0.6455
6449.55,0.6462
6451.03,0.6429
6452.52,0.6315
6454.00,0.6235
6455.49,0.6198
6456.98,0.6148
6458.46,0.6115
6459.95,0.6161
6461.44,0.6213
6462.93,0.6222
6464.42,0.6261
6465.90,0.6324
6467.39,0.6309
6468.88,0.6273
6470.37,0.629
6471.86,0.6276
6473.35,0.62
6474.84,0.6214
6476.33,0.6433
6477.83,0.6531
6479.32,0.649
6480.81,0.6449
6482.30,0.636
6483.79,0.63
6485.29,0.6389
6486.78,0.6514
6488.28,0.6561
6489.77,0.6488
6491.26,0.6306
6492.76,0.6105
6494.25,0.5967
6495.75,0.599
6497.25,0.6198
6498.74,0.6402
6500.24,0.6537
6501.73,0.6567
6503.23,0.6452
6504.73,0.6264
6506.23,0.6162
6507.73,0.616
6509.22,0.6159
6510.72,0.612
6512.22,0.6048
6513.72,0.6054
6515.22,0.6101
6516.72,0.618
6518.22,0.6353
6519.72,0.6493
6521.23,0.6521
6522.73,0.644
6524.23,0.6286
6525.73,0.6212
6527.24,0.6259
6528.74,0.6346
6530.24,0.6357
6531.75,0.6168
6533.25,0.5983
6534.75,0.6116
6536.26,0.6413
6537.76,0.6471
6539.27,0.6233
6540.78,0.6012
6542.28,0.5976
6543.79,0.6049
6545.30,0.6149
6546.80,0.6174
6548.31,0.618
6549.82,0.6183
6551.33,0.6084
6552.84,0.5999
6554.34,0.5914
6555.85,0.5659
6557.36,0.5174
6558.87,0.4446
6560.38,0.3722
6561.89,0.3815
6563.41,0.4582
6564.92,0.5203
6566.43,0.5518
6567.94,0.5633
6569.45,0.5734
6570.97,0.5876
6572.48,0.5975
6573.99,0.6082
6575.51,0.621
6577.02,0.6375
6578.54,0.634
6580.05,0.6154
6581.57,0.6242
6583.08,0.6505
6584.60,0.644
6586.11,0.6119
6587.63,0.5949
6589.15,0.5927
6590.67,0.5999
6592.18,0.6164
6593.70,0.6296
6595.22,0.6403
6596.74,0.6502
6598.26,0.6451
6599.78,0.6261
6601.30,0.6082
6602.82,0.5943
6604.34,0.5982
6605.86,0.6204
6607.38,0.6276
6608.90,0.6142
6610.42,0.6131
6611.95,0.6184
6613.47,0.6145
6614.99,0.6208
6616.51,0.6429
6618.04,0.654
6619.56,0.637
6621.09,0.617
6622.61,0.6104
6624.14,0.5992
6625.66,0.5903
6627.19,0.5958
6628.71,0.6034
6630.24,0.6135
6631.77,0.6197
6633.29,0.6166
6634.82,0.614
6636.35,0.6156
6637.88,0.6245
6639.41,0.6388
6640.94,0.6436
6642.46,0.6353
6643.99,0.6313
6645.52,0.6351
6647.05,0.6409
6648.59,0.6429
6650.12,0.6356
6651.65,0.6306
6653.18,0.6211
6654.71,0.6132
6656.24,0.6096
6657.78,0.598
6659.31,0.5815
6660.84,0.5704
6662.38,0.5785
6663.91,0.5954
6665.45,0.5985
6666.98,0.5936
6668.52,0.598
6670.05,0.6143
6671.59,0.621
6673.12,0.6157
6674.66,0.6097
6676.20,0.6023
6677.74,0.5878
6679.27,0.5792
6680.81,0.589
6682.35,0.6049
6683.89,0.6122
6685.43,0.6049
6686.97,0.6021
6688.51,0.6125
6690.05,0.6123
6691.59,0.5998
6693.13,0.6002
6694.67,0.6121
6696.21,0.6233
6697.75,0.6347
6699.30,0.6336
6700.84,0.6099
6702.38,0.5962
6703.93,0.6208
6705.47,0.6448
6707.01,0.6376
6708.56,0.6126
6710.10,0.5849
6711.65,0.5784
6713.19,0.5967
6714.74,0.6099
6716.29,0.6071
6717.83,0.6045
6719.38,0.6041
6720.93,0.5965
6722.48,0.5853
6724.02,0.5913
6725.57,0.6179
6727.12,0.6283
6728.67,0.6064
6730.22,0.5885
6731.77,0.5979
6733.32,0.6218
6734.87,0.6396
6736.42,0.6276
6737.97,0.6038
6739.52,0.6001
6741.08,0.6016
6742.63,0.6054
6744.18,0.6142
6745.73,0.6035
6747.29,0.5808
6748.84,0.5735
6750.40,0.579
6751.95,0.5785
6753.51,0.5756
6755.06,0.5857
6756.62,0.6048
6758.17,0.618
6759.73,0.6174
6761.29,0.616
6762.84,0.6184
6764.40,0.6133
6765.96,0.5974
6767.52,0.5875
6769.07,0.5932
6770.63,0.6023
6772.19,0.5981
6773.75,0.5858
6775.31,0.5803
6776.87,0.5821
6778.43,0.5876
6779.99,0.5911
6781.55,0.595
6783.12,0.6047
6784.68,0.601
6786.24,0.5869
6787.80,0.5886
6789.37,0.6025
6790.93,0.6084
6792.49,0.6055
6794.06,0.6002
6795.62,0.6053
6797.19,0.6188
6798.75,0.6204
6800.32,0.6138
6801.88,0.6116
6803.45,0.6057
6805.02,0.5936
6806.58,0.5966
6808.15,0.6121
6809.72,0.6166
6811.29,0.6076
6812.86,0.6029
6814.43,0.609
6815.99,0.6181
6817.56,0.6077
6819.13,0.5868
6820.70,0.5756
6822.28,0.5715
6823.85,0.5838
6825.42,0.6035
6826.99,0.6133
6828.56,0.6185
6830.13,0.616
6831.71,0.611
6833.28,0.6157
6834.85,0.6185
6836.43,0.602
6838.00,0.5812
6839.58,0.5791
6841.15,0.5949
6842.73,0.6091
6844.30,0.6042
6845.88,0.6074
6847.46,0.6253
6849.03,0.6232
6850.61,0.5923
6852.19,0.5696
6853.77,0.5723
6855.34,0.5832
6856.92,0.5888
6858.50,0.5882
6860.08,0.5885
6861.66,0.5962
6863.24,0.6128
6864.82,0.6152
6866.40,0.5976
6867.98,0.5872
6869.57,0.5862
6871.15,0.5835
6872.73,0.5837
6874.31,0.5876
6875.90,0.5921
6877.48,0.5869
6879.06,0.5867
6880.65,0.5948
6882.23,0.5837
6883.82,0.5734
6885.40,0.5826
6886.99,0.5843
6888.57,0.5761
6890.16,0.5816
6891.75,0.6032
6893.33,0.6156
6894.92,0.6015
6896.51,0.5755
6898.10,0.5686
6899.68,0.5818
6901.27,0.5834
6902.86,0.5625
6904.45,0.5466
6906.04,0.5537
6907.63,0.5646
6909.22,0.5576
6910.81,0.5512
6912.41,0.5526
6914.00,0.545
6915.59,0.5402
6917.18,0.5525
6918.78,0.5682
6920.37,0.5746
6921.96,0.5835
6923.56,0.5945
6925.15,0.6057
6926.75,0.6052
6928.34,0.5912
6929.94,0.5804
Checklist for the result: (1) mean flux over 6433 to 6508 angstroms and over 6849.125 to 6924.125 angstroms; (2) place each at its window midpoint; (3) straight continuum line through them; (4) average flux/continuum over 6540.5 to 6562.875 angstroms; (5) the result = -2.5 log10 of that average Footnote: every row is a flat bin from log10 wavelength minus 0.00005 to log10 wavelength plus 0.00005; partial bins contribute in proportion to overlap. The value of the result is 0.123 mag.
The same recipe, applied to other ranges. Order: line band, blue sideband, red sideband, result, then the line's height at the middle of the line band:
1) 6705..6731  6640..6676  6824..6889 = 0.01 mag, 0.608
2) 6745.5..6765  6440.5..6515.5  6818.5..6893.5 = 0.01 mag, 0.604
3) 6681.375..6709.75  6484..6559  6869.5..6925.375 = -0.03 mag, 0.599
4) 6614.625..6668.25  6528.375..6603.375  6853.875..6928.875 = -0.05 mag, 0.59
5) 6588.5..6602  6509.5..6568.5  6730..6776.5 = -0.06 mag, 0.592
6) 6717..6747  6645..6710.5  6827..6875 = 0.00 mag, 0.606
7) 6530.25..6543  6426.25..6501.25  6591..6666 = 0.01 mag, 0.624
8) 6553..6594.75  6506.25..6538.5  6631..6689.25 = 0.09 mag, 0.62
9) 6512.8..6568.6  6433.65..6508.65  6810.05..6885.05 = 0.07 mag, 0.625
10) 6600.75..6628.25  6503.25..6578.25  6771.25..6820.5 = -0.04 mag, 0.596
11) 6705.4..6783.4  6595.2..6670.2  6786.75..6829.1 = 0.01 mag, 0.608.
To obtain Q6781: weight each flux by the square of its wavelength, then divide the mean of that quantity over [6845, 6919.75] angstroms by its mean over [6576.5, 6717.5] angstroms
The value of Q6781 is 1.01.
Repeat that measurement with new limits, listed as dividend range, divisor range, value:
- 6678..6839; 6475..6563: 1.06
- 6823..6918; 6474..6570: 1.08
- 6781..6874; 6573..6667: 1.03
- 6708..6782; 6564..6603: 1.03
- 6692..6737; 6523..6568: 1.11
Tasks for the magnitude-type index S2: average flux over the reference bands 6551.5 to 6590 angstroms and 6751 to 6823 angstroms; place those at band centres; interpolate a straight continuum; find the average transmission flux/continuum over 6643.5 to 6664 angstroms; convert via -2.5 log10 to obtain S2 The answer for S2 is -0.061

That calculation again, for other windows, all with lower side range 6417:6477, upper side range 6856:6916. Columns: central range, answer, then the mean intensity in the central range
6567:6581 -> 0.017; 0.604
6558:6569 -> 0.283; 0.474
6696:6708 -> -0.044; 0.625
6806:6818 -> -0.037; 0.609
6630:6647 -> -0.036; 0.627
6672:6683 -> 0.006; 0.599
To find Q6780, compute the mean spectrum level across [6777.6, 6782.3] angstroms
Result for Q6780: 0.591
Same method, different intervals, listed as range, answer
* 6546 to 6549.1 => 0.618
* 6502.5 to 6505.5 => 0.635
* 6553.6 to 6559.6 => 0.53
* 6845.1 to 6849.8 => 0.619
